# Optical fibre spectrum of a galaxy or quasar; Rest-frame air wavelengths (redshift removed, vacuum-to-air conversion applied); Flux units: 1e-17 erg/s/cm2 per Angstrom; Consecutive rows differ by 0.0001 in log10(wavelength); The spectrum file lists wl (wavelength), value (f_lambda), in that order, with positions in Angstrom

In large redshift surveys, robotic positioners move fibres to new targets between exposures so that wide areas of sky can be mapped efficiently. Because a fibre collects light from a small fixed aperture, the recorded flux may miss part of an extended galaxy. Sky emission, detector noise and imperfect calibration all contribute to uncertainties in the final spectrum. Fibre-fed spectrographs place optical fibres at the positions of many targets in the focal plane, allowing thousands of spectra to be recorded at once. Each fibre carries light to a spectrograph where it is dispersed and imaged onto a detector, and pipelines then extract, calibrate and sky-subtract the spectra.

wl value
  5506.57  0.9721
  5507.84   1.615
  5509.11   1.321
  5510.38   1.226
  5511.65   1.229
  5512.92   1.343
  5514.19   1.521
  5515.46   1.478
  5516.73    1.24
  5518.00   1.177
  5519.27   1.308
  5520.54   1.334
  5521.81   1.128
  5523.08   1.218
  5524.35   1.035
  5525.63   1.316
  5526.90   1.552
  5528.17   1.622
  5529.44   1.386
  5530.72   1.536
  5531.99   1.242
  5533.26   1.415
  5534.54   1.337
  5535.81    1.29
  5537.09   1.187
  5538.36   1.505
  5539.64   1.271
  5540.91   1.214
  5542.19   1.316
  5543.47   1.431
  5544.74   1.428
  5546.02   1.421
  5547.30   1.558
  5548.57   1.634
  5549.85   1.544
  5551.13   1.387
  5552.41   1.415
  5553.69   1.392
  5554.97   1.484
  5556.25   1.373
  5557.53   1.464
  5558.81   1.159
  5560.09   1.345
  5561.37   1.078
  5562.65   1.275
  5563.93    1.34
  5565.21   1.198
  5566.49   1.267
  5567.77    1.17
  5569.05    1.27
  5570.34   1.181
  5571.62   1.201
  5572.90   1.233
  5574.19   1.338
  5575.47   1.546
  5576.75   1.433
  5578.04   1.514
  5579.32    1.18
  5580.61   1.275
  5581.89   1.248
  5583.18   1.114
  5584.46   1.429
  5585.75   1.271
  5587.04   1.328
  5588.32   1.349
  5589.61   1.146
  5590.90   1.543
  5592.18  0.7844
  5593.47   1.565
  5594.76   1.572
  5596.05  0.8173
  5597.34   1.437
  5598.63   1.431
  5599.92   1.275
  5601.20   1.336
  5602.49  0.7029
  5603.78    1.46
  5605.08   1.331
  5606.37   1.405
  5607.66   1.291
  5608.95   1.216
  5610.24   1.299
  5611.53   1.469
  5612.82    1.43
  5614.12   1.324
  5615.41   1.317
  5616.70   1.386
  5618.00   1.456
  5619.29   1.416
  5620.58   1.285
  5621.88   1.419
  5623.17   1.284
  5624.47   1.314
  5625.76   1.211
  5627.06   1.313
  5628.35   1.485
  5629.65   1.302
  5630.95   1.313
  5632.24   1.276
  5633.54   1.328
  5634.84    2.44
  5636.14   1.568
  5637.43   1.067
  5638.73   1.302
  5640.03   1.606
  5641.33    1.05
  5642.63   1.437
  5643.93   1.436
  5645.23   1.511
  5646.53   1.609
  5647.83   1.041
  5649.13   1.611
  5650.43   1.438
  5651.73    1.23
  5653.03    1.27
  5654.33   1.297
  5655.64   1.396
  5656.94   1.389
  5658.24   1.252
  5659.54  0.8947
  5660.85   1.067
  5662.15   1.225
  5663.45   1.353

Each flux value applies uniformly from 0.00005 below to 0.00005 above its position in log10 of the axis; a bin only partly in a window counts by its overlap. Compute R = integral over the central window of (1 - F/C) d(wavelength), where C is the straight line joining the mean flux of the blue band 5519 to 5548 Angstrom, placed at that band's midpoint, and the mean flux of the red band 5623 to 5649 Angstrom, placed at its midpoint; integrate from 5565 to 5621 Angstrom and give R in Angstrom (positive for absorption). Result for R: 3.2 Angstrom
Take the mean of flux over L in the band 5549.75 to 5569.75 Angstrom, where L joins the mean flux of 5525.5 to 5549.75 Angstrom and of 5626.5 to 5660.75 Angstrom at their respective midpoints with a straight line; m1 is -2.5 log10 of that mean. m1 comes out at 0.07 mag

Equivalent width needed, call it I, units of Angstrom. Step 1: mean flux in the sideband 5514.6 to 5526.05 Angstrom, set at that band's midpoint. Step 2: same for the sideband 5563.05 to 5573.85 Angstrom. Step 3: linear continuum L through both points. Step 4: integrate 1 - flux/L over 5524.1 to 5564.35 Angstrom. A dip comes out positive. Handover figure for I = -4.3 Angstrom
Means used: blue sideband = 1.25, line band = 1.38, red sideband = 1.24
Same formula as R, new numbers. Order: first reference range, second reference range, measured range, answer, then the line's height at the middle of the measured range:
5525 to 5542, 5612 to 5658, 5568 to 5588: 1.1 Angstrom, 1.38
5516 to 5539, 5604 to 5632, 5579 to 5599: 0.9 Angstrom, 1.34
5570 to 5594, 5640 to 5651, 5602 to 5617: 0.4 Angstrom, 1.34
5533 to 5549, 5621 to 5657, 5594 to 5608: 1.1 Angstrom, 1.39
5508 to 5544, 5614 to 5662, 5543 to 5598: 0.6 Angstrom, 1.34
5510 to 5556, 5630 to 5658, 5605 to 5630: 0.9 Angstrom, 1.4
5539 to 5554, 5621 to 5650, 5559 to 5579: 1.8 Angstrom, 1.41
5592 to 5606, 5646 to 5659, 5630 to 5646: -1.4 Angstrom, 1.33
